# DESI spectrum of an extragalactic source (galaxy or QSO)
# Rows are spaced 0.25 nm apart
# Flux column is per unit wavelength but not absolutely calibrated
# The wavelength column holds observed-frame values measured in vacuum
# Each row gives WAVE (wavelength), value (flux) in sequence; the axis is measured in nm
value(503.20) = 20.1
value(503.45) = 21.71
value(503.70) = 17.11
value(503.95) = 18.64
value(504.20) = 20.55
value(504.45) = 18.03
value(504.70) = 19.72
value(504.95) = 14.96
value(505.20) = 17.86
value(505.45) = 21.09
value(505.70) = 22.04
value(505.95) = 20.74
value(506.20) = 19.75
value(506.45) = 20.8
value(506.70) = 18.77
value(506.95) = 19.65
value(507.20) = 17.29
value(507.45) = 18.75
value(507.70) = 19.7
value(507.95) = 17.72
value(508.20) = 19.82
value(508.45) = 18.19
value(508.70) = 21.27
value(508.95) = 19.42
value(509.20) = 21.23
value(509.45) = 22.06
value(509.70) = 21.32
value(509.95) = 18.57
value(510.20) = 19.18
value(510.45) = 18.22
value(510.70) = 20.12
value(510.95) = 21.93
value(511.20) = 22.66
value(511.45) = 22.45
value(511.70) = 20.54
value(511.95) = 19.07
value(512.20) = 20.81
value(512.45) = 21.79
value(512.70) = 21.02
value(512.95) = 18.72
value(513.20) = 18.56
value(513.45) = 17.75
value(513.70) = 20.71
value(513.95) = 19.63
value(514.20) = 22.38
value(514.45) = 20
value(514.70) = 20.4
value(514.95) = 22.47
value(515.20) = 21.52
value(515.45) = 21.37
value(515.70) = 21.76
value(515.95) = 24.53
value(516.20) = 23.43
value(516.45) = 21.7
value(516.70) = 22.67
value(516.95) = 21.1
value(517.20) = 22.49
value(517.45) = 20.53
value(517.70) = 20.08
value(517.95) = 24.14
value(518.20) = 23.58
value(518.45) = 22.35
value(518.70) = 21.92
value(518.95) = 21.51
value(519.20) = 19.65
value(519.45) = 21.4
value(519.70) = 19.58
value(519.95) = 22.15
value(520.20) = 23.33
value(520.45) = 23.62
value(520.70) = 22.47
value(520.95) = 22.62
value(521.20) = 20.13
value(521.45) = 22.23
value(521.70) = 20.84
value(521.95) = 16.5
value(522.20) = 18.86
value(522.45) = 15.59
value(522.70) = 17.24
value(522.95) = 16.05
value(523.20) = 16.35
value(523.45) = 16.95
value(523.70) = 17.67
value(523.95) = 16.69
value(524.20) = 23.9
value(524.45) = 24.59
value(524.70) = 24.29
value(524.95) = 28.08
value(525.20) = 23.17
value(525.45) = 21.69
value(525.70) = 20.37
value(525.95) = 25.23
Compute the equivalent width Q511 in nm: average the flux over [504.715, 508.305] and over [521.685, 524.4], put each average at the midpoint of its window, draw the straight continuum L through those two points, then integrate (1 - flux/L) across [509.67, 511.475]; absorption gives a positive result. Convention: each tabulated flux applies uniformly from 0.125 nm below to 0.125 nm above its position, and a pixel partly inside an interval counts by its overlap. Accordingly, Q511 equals -0.144 nm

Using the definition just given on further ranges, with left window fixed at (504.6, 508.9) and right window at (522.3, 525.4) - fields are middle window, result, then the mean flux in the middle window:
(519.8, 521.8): -0.22 nm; 22.2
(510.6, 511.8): -0.13 nm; 21.6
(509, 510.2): -0.07 nm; 20.5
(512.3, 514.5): -0.05 nm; 20.1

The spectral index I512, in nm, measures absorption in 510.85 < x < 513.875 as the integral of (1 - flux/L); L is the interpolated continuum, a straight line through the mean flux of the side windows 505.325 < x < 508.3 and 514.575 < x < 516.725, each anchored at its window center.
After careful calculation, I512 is 0.11 nm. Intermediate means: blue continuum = 19.7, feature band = 20.5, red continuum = 22.2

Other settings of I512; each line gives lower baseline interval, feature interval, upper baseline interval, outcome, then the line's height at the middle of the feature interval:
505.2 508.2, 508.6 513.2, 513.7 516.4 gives 0.03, 20.7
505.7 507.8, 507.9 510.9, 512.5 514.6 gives -0.02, 19.7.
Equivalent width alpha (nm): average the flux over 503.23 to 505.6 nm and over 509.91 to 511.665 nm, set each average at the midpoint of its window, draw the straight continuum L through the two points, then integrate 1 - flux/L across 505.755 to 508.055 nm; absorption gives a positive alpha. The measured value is 0.03 nm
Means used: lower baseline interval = 18.9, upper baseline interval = 20.5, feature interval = 19.3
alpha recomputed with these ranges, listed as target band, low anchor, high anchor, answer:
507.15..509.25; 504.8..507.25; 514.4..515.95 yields 0.07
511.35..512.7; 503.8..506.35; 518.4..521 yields -0.03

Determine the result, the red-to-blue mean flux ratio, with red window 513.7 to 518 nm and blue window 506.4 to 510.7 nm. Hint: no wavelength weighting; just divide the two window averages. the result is 1.1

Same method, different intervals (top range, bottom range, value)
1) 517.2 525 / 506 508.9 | 1.08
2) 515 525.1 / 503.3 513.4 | 1.07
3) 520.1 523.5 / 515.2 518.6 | 0.88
